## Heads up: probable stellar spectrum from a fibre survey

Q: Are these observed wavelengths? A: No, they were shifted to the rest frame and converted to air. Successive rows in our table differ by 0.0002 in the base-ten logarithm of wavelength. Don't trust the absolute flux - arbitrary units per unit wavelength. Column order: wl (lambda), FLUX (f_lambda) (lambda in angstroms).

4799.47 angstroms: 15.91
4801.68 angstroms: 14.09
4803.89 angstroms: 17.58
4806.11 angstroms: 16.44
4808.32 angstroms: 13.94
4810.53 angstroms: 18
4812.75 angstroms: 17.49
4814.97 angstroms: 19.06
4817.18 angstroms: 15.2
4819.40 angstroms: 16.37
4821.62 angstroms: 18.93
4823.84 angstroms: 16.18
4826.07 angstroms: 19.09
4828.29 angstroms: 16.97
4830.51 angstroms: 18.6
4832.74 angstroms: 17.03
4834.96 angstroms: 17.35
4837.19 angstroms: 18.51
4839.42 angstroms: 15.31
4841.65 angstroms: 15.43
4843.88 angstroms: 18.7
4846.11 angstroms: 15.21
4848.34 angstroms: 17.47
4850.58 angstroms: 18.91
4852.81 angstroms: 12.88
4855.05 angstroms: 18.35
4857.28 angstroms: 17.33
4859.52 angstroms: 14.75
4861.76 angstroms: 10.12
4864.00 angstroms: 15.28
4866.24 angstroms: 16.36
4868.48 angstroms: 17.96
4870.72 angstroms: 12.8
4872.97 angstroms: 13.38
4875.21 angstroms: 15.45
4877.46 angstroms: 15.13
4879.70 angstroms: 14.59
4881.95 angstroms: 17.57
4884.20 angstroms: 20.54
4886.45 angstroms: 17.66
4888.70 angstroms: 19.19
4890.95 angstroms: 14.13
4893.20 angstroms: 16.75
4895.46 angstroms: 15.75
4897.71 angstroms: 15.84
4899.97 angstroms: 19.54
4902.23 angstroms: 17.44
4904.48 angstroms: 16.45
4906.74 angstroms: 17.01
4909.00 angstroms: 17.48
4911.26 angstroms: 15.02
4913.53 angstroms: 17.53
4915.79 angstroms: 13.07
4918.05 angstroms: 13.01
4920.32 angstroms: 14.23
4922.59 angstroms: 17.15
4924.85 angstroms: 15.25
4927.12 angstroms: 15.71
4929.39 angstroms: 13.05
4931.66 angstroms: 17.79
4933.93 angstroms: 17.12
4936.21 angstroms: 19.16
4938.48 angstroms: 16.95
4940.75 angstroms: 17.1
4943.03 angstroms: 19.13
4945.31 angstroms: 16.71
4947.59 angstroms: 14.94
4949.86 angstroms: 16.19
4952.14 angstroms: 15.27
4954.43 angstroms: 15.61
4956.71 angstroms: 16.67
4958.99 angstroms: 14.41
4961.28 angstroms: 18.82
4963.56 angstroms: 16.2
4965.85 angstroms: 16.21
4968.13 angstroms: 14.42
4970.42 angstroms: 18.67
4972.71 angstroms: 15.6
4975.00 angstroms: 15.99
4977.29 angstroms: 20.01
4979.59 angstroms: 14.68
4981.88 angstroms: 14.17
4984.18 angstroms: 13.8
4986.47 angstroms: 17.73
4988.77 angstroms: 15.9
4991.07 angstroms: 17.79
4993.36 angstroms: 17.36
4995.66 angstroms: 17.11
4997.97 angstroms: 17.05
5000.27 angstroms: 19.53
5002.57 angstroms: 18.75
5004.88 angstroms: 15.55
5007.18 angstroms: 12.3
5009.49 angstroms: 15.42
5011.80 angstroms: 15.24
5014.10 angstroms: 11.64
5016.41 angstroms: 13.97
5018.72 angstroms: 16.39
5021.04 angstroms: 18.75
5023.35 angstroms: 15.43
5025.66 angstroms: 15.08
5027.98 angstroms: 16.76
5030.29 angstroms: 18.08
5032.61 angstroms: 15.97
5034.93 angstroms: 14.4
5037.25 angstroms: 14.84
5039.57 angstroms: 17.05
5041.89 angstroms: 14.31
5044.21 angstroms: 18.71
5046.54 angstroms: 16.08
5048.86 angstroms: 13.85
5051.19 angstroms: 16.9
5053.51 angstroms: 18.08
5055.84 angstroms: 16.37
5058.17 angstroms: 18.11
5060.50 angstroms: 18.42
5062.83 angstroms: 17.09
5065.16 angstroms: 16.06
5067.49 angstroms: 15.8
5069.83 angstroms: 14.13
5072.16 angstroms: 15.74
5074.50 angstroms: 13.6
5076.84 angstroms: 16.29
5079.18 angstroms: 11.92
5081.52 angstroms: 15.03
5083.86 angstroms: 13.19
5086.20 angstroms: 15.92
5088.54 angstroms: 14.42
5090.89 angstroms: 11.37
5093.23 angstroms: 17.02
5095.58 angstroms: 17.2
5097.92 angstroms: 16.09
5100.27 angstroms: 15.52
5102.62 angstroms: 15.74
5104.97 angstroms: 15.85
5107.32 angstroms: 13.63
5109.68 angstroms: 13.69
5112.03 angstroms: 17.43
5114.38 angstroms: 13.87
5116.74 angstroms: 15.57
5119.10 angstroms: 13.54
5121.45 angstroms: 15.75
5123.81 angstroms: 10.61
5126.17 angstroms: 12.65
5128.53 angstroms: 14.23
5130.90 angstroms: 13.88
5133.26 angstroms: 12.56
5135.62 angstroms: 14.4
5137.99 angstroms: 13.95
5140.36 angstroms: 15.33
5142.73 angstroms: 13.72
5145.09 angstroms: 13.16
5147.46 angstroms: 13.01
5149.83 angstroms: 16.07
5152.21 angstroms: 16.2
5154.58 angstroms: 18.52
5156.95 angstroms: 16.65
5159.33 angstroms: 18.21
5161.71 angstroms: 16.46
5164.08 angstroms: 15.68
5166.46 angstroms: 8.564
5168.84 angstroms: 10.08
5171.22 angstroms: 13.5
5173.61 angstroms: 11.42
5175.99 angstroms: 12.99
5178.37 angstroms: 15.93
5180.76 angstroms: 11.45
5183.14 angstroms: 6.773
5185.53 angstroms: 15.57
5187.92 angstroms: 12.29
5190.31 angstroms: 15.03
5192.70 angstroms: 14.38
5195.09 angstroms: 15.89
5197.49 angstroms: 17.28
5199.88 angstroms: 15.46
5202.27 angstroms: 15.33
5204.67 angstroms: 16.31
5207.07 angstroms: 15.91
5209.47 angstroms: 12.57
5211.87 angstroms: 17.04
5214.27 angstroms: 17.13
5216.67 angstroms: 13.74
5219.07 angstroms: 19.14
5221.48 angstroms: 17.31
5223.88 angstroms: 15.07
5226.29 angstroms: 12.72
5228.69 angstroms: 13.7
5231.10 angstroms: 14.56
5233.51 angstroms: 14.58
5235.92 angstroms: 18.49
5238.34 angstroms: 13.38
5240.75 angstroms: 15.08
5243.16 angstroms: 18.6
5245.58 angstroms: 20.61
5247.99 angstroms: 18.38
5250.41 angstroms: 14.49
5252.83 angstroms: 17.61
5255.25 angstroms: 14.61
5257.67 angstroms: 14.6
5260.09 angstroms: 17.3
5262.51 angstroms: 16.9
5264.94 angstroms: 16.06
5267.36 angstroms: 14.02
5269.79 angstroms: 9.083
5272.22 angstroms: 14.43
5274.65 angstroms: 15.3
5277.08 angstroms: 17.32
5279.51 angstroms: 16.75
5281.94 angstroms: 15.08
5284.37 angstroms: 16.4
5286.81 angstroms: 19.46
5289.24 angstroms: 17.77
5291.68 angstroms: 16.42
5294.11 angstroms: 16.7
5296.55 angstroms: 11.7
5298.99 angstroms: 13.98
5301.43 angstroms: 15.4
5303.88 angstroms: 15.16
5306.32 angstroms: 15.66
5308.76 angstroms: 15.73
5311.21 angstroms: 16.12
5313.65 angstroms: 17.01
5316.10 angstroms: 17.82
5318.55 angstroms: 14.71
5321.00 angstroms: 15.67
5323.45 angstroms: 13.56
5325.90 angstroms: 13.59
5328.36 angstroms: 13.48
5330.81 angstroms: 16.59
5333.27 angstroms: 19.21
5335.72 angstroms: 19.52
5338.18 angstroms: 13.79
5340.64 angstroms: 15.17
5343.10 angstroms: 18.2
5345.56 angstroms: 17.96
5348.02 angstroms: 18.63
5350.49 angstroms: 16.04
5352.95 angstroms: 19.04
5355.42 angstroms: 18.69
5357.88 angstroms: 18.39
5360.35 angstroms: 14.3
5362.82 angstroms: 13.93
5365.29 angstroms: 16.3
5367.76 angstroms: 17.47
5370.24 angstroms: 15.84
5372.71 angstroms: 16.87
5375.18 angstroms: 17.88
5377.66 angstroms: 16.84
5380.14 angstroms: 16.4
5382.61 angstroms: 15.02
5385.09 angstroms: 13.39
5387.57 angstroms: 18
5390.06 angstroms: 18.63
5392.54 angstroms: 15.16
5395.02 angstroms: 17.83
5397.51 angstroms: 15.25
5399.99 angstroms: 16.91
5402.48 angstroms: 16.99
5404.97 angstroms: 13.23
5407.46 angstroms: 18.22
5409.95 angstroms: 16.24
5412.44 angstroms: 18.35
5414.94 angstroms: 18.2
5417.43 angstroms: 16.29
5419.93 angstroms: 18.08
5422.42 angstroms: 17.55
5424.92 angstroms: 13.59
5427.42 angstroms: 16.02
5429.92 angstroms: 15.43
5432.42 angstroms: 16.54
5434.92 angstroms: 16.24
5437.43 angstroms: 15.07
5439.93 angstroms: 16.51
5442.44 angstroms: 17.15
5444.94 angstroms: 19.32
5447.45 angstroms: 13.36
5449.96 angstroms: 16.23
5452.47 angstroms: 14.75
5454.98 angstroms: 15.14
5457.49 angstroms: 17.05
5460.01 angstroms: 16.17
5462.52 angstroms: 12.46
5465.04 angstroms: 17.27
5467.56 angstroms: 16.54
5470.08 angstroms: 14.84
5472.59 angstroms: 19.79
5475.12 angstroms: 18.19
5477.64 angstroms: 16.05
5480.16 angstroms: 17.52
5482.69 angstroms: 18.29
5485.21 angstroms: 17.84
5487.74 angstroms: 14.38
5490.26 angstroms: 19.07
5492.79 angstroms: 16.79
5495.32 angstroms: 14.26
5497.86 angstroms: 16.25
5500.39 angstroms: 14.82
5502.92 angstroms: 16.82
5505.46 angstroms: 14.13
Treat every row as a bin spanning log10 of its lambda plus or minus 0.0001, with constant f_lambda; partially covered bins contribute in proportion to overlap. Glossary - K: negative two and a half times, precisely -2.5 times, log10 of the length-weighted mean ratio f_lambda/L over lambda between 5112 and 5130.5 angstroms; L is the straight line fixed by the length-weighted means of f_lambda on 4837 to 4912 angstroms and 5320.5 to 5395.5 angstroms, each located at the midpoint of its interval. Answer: 0.17 mag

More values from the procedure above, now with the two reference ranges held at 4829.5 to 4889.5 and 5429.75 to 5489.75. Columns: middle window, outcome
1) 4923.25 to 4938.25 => 0.00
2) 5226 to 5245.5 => 0.05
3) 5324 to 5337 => 0.00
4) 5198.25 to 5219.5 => 0.04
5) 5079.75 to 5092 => 0.18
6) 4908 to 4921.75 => 0.09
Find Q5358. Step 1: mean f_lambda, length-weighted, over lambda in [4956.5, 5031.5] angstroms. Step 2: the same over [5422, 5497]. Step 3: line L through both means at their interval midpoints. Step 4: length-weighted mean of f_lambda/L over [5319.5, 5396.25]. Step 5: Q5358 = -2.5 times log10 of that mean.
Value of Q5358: -0.01 mag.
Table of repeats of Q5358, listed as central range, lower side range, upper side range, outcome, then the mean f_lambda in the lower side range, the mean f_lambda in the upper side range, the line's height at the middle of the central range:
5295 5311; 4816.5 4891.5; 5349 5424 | 0.133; 16.5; 16.7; 16.7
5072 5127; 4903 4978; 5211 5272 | 0.096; 16.3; 15.7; 16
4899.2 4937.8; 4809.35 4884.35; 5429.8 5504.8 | 0.017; 16.5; 16.3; 16.5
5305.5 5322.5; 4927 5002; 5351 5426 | 0.037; 16.6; 16.6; 16.6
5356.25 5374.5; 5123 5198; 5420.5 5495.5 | -0.045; 13.9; 16.4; 15.6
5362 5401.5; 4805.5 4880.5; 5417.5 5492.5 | 0.002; 16.3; 16.4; 16.4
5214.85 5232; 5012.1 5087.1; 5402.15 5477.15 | 0.052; 15.7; 16.3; 16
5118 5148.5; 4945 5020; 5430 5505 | 0.186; 16.1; 16.3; 16.1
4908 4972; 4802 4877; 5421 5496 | 0.015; 16.4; 16.3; 16.4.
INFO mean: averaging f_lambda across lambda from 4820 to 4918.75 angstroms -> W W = 16.4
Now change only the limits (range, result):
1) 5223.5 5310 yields 15.6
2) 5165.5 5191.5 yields 12.2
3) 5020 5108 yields 15.8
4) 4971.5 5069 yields 16.2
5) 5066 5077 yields 15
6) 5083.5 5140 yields 14.5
